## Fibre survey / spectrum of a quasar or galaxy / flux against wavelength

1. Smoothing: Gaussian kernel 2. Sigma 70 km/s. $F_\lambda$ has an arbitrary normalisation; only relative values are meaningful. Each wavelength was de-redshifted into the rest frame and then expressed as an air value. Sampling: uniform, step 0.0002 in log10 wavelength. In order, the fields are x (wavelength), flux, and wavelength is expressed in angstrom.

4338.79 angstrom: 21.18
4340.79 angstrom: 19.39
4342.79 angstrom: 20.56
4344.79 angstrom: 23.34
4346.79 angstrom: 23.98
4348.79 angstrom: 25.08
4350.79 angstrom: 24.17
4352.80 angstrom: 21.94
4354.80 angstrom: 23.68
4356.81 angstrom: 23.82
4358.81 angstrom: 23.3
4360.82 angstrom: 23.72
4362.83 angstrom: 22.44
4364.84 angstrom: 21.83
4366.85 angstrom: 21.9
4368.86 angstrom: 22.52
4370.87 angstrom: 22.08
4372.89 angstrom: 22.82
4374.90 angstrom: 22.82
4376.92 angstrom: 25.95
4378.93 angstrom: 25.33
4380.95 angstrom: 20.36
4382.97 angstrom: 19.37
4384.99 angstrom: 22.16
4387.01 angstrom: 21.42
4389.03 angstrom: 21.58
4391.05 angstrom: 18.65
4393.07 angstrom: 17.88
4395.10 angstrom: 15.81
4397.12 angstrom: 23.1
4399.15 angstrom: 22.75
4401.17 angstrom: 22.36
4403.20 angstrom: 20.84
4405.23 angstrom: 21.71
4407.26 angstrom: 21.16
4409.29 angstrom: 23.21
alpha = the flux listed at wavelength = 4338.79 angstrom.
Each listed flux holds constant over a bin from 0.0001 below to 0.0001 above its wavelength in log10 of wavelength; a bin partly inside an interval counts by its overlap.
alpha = 21.18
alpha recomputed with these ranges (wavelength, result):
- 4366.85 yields 21.9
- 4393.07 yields 17.88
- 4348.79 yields 25.08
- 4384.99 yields 22.16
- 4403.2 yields 20.84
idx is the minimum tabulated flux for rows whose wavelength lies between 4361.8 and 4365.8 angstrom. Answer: 21.83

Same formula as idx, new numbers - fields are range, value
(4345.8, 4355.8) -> 21.94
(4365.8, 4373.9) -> 21.9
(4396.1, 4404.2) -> 20.84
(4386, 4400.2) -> 15.81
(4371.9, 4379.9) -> 22.82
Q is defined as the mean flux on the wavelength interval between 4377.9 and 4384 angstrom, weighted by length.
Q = 21.7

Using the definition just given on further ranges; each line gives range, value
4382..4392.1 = 20.6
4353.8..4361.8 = 23.6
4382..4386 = 20.8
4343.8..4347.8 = 23.7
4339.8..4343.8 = 20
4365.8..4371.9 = 22.2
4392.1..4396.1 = 16.8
